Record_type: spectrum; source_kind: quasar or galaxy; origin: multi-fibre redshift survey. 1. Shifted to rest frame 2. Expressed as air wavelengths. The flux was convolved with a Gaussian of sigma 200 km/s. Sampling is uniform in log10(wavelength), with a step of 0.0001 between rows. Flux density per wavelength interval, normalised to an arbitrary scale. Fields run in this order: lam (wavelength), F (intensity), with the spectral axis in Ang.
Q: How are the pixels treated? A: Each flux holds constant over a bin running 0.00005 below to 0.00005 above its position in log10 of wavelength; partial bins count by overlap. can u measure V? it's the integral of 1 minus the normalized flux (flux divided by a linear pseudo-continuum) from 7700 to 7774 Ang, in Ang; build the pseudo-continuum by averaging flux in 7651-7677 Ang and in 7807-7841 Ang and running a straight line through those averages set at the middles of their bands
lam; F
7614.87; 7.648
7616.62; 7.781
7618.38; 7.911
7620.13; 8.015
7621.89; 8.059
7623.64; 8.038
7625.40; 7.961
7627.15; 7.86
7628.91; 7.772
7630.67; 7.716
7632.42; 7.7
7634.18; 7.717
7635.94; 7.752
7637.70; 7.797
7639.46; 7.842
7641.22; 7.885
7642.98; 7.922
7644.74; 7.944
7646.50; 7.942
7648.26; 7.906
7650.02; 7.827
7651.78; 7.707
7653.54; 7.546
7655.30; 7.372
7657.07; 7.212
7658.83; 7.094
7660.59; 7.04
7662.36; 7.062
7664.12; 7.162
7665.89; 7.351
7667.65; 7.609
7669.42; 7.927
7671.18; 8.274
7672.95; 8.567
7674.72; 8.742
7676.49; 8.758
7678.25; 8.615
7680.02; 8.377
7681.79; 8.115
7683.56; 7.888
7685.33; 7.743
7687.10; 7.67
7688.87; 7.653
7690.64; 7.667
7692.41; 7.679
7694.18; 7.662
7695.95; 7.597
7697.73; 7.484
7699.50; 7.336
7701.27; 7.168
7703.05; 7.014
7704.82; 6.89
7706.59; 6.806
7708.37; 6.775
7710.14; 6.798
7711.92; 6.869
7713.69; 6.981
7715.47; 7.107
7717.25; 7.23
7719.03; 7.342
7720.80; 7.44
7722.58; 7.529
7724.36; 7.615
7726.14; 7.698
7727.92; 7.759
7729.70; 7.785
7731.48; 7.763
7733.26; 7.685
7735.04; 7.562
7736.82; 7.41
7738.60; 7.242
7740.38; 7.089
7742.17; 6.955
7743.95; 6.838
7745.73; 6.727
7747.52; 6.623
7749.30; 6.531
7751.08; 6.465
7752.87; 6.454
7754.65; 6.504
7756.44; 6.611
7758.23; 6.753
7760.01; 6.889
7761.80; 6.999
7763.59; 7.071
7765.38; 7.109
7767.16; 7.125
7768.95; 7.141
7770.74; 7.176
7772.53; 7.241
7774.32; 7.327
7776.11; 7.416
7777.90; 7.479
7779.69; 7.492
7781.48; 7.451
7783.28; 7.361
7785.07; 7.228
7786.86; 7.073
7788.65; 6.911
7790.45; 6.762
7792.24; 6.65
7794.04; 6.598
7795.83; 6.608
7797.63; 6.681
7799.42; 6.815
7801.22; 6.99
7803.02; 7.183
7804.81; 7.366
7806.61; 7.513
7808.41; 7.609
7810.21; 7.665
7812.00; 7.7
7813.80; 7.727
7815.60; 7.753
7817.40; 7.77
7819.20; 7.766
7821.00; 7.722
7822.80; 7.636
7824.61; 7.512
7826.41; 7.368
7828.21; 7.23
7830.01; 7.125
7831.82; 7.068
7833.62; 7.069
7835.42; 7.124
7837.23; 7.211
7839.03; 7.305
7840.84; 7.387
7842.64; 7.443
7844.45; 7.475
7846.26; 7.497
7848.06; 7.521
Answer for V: 4.7 Ang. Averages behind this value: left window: 7.68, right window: 7.46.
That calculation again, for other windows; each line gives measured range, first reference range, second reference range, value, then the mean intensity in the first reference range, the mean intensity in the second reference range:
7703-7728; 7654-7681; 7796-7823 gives 1.64 Ang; 7.81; 7.43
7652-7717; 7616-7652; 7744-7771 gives -0.98 Ang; 7.86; 6.81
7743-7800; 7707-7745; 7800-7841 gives 3.22 Ang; 7.3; 7.42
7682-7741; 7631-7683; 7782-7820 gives 1.50 Ang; 7.82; 7.23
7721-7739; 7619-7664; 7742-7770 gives -1.55 Ang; 7.7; 6.8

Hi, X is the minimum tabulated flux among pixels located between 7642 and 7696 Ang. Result 7.04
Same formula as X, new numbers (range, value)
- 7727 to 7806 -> 6.454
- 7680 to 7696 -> 7.597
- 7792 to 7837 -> 6.598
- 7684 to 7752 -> 6.465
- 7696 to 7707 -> 6.806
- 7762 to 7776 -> 7.071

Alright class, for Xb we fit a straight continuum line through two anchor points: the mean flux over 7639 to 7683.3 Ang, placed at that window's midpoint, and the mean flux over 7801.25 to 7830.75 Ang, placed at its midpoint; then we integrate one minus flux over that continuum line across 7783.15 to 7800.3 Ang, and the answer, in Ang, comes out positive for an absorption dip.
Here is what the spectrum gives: 1.65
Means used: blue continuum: 7.83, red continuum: 7.53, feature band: 6.85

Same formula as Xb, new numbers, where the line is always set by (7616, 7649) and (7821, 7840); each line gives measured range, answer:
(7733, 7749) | 0.99 Ang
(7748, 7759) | 1.40 Ang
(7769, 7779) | 0.18 Ang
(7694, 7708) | 0.84 Ang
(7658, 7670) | 0.72 Ang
